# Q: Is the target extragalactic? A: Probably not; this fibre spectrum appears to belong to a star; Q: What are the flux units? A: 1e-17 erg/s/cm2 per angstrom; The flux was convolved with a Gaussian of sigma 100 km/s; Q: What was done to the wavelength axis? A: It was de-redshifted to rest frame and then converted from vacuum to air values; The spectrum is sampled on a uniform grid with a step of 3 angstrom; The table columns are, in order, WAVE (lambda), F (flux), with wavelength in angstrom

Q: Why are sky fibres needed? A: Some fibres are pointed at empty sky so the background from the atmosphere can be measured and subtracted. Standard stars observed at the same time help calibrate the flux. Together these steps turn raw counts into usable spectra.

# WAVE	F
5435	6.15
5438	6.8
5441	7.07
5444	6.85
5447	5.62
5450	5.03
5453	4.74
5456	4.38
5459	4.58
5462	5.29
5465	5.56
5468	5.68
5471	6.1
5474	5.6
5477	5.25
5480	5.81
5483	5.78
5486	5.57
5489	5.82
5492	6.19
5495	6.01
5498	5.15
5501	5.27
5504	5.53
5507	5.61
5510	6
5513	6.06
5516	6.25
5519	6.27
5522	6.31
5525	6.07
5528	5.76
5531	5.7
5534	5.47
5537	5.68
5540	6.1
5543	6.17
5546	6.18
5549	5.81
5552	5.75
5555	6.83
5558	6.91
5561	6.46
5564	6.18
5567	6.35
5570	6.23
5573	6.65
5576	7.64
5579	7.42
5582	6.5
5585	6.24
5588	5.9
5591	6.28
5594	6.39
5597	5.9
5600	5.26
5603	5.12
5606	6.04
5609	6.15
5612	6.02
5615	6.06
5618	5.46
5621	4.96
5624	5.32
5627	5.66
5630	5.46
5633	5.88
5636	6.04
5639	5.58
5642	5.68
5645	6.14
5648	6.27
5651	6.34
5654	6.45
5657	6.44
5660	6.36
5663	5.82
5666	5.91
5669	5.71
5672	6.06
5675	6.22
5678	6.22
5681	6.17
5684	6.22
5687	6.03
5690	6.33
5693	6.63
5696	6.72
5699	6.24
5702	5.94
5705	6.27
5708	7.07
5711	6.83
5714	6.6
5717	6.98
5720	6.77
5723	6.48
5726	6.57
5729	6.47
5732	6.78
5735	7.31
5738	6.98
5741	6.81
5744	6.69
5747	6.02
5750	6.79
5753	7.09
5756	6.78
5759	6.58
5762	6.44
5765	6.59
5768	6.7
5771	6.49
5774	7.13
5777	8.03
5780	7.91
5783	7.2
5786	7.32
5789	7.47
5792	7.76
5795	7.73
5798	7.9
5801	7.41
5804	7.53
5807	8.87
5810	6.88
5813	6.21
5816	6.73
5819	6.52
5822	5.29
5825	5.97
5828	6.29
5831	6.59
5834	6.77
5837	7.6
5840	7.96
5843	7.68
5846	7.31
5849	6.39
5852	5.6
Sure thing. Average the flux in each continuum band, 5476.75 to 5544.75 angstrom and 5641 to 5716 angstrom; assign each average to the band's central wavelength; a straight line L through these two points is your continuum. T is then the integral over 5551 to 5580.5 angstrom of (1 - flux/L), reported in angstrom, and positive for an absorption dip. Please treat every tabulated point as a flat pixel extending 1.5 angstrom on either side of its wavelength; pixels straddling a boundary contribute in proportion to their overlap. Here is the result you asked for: -3.4 angstrom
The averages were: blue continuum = 5.83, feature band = 6.66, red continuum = 6.28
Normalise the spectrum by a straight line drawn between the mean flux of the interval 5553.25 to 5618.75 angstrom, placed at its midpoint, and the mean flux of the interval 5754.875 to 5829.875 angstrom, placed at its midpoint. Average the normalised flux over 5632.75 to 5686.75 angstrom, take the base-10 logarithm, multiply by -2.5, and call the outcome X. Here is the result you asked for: 0.08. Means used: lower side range 6.28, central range 6.09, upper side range 7.03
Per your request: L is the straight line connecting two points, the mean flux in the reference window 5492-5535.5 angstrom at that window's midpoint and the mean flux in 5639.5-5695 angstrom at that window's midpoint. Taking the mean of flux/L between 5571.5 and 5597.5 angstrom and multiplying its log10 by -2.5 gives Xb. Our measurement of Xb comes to -0.10 mag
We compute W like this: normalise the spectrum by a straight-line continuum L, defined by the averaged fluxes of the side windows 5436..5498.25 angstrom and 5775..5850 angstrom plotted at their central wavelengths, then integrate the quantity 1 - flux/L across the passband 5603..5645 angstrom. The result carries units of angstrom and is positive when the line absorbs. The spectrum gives 4.3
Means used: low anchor 5.68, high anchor 7.18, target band 5.71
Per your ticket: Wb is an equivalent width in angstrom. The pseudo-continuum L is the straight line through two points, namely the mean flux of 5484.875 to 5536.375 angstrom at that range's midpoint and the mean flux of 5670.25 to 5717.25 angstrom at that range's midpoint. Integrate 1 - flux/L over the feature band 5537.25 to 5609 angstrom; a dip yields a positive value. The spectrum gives -2.9 angstrom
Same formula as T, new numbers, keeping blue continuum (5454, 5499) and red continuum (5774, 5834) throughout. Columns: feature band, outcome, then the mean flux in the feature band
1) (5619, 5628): 1.4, 5.3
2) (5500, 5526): -1.1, 5.94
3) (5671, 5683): 0.6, 6.17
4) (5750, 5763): 0.3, 6.74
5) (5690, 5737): 0.3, 6.64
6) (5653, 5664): 0.2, 6.28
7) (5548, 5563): -1.2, 6.36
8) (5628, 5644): 1.4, 5.74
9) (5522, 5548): -0.5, 5.91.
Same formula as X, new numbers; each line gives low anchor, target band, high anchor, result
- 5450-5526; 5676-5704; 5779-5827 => 0.05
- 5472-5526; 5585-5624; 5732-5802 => 0.09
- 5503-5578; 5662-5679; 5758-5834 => 0.11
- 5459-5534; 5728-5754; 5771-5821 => 0.05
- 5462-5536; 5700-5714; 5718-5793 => 0.03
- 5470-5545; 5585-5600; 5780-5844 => 0.03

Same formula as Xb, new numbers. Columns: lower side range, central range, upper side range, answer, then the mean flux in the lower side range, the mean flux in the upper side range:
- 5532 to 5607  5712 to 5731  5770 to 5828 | 0.03 mag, 6.22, 7.16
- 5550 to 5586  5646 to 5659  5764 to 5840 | 0.07 mag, 6.59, 7.1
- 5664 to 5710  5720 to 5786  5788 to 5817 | 0.01 mag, 6.25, 7.46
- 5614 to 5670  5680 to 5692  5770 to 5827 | 0.01 mag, 5.87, 7.17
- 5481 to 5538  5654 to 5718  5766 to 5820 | 0.07 mag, 5.82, 7.32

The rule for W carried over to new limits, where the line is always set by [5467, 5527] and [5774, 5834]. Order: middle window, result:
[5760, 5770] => 0.56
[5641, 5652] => 0.58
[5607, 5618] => 0.56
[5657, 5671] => 1.12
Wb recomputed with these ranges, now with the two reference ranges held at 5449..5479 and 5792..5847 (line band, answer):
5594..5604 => 0.6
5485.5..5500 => -1.0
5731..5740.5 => -0.5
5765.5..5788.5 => -1.2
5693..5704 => 0.2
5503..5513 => -0.6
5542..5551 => -0.6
